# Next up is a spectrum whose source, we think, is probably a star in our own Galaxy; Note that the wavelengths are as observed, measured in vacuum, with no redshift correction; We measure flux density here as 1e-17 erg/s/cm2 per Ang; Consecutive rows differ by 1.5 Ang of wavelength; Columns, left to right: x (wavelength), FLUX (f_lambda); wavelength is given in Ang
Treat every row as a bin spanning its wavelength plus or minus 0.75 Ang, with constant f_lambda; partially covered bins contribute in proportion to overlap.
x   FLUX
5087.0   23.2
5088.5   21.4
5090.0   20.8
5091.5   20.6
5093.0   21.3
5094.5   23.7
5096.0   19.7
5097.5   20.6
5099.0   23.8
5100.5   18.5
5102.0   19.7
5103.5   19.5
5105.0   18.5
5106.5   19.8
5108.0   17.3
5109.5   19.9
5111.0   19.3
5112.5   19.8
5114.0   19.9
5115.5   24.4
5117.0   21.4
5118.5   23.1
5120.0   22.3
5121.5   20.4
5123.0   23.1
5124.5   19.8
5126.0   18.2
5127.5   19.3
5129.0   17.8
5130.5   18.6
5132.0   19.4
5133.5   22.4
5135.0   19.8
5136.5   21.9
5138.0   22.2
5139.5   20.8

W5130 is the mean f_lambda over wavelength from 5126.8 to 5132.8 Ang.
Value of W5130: 18.8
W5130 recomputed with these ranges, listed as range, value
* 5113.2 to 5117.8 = 21.9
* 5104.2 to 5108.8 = 18.6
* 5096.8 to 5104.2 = 20.4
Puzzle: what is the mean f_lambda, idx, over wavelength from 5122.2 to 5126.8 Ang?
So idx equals 20.4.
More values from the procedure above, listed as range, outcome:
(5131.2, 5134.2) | 20.8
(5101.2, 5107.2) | 19.4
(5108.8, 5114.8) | 19.8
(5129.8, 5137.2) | 20.4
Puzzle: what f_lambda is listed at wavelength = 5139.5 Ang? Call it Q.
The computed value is 20.8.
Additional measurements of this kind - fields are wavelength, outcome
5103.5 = 19.5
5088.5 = 21.4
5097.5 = 20.6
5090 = 20.8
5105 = 18.5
